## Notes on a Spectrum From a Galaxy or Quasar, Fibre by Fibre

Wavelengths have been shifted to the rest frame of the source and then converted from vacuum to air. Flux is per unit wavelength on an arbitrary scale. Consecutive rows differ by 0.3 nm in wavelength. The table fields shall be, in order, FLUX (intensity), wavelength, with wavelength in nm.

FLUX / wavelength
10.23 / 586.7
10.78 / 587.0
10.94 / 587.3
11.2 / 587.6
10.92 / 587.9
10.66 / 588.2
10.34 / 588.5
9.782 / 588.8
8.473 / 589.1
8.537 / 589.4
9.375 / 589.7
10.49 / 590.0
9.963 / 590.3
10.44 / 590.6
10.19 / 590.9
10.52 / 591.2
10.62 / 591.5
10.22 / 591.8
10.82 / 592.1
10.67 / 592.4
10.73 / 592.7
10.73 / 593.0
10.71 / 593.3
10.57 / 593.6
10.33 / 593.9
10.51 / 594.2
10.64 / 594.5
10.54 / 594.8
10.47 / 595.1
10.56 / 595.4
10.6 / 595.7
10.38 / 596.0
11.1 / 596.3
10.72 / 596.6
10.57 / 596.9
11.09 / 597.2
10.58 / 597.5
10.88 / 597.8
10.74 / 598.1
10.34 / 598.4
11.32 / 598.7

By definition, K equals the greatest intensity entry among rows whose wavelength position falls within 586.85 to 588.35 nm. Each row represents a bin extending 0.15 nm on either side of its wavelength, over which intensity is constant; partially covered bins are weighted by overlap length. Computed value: 11.2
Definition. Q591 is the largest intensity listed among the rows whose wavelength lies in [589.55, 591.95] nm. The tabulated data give 10.62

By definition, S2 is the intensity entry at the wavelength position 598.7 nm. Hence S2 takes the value 11.32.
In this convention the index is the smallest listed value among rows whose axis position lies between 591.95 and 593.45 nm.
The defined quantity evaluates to 10.67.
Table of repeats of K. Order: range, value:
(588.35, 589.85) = 10.34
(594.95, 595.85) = 10.6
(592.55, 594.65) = 10.73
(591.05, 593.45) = 10.82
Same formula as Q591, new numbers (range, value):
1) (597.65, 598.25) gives 10.88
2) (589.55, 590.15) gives 10.49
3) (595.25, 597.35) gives 11.1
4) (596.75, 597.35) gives 11.09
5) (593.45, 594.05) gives 10.57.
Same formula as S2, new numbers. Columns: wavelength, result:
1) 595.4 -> 10.56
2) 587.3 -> 10.94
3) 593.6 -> 10.57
